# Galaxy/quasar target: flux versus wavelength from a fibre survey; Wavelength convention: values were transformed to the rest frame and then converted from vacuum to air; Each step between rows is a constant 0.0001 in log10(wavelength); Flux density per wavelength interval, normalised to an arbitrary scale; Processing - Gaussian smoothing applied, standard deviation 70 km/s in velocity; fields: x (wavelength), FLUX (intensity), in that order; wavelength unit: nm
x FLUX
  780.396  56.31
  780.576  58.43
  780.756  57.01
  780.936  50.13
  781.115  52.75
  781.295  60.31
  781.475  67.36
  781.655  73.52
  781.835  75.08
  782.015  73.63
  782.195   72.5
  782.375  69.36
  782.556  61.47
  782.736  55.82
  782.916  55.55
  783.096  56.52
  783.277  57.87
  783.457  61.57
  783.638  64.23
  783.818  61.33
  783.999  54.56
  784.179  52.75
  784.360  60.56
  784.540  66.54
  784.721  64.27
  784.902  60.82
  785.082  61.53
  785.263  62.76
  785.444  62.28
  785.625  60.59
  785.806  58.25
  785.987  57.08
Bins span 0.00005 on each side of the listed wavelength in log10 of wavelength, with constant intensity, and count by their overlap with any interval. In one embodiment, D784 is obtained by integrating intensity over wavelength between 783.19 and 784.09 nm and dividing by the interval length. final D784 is 59.9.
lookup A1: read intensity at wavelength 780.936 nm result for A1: 50.13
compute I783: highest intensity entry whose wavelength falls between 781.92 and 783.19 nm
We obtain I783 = 73.63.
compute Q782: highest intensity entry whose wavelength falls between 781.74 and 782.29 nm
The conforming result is 75.08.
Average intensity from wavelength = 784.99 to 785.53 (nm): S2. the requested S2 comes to 62.2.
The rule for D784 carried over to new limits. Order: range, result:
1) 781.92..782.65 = 69.2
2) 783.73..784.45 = 57.3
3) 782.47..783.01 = 57.7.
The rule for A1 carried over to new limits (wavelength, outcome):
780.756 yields 57.01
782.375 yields 69.36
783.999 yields 54.56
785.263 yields 62.76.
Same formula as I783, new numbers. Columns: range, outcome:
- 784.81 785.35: 62.76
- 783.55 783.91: 64.23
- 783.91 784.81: 66.54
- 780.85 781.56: 67.36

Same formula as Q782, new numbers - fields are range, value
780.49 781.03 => 58.43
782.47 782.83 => 61.47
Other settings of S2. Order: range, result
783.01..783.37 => 57.2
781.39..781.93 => 72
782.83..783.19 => 56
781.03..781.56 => 60.1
